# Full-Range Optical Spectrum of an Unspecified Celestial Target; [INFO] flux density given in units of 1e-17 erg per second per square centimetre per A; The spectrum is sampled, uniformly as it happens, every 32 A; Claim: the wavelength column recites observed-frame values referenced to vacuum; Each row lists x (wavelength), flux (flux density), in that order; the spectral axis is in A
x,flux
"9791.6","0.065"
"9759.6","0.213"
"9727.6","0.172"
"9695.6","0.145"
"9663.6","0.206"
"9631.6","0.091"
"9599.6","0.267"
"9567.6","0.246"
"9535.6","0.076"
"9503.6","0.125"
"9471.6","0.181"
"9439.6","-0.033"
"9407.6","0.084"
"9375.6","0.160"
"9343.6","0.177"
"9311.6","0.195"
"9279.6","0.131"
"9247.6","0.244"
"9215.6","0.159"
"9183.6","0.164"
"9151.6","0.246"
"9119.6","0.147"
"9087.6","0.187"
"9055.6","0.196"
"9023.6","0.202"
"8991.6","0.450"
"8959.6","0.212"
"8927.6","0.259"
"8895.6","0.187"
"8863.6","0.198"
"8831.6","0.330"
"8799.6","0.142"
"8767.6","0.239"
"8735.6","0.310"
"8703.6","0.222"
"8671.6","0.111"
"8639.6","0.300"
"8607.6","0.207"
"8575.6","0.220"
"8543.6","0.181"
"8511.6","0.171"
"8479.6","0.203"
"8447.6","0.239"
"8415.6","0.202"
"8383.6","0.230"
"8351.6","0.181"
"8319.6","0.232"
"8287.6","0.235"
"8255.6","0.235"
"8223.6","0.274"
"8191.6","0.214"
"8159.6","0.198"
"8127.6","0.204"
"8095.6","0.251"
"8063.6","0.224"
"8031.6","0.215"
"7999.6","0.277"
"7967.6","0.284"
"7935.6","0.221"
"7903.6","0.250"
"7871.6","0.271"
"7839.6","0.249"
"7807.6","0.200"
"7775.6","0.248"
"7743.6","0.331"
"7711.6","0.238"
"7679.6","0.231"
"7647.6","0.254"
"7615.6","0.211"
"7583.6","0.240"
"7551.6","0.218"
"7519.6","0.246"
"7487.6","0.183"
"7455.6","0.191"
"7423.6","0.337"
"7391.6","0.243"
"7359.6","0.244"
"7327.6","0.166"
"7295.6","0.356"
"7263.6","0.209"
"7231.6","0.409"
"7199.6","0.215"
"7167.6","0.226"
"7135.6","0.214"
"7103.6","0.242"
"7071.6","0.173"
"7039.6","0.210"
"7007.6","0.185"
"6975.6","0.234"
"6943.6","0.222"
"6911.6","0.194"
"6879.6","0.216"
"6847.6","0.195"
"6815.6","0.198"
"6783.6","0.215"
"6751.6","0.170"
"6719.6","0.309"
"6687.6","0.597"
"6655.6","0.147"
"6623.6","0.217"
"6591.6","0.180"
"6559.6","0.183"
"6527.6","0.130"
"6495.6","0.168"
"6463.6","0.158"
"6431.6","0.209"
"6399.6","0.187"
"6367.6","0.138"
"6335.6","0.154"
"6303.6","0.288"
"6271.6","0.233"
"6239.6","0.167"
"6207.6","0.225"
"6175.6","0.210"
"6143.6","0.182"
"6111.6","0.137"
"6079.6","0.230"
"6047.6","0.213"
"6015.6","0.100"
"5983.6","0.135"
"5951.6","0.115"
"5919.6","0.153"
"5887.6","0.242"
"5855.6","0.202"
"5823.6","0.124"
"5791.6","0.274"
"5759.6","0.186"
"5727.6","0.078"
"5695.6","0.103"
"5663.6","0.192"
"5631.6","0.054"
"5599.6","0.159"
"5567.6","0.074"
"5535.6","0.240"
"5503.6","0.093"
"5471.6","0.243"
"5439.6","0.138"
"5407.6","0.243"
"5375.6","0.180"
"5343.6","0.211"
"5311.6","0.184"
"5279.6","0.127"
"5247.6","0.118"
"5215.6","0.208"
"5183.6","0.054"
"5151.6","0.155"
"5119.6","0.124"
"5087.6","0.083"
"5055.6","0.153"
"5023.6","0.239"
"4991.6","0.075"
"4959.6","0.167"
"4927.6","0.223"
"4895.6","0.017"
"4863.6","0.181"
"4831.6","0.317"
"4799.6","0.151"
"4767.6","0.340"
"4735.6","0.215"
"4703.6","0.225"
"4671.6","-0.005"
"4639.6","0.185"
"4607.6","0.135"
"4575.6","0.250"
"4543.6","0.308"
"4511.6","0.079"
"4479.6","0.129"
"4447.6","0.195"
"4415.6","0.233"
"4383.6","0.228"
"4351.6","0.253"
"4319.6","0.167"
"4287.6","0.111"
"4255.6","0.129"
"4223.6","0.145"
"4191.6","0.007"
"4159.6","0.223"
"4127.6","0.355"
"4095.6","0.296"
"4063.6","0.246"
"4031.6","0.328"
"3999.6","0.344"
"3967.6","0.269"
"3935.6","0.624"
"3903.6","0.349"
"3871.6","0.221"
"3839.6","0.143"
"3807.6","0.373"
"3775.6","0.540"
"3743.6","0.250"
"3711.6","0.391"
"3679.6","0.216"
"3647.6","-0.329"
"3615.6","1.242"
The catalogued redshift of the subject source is 0.80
